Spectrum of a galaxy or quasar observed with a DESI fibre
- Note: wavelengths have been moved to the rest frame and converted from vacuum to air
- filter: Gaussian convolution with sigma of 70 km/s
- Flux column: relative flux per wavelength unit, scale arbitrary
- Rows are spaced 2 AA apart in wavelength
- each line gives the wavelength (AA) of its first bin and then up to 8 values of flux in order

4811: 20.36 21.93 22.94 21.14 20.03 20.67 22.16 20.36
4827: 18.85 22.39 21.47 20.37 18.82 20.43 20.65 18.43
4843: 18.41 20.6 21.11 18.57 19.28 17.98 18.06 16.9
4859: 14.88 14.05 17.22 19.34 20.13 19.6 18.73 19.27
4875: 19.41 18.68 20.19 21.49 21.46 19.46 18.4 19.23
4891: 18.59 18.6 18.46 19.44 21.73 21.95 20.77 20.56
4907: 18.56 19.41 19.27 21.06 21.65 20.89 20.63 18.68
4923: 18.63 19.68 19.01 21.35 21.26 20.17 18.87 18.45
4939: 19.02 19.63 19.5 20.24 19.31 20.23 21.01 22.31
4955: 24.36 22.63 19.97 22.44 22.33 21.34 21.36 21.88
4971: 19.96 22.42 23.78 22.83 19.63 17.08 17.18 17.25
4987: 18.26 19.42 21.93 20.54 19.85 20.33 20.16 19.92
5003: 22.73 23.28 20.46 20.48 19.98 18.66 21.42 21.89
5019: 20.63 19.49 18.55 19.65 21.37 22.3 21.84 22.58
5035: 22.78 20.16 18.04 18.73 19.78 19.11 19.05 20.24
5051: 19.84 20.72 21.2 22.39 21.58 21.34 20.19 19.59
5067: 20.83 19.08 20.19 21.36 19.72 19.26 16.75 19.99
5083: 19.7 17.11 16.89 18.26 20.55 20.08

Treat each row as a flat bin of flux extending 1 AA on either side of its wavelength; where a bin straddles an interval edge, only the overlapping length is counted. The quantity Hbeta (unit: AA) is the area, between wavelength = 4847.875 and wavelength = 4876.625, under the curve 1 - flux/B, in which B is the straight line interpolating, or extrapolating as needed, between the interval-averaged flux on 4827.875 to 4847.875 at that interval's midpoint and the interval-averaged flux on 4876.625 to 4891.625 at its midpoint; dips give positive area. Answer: 2.7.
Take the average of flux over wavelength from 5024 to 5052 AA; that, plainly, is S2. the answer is 20.4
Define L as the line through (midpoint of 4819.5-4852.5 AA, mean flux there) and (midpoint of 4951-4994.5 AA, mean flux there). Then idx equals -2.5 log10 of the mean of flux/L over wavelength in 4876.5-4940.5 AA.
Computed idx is 0.035 mag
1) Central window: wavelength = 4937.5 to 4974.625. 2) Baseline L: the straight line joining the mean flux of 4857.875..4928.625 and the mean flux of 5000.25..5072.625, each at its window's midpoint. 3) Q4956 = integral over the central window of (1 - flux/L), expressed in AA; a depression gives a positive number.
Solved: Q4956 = -2.2 AA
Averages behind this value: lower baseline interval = 19.4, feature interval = 21.1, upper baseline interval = 20.6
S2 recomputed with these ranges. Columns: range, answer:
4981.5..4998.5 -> 19.3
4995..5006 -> 21.2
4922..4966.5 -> 20.5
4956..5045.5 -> 20.6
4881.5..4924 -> 19.9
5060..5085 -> 19.7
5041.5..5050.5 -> 19.5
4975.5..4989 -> 18.9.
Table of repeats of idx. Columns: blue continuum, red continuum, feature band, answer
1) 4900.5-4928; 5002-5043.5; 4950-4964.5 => -0.09 mag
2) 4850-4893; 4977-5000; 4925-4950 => -0.04 mag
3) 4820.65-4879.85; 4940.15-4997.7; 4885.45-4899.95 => 0.03 mag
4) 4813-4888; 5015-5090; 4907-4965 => -0.03 mag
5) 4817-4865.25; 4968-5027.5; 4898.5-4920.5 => -0.04 mag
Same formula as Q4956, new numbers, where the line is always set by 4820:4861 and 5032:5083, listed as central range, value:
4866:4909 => -0.4 AA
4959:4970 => -1.0 AA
